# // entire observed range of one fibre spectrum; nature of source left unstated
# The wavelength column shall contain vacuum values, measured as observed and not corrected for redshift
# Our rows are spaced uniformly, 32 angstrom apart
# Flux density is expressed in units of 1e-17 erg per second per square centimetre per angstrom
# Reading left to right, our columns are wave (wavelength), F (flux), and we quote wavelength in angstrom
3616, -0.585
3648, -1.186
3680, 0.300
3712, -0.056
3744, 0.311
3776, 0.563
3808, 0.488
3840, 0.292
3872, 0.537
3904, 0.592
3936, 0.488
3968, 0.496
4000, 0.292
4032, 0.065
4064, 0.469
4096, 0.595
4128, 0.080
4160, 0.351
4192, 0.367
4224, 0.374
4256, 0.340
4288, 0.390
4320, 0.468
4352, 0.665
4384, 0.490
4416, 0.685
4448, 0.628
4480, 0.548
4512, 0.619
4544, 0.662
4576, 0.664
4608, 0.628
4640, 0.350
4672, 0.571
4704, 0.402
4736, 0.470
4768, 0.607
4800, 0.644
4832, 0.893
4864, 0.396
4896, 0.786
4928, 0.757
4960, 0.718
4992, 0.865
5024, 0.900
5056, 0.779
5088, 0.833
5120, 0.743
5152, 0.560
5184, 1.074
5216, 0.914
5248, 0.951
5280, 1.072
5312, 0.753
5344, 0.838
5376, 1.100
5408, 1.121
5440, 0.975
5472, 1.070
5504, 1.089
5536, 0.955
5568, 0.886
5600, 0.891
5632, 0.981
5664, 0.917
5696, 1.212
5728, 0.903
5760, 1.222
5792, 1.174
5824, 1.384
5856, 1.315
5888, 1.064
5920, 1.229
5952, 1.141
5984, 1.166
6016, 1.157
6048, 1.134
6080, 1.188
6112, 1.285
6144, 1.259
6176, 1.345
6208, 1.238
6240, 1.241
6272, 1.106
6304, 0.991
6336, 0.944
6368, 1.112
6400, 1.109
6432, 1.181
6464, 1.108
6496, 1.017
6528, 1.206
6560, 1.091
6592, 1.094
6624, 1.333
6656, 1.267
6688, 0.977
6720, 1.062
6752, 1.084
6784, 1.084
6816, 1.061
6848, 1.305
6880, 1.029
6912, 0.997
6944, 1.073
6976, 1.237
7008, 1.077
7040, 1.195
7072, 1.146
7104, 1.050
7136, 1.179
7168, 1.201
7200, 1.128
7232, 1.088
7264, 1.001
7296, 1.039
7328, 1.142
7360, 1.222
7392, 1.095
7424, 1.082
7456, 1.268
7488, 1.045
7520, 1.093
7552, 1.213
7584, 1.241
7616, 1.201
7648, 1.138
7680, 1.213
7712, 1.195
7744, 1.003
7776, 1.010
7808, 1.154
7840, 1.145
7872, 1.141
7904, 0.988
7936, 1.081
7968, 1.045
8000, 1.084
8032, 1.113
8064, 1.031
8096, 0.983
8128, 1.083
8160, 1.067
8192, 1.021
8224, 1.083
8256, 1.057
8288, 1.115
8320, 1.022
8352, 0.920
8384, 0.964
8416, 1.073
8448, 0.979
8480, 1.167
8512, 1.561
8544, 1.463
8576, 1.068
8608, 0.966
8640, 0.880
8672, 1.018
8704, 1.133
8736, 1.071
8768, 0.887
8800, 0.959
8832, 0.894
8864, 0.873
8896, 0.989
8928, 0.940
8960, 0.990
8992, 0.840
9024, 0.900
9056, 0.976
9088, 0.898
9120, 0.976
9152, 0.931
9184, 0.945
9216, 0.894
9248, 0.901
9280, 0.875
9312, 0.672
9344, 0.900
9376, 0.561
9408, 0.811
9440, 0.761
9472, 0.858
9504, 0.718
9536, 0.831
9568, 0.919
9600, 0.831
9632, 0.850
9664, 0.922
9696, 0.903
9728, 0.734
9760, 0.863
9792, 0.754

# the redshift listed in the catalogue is 0.30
